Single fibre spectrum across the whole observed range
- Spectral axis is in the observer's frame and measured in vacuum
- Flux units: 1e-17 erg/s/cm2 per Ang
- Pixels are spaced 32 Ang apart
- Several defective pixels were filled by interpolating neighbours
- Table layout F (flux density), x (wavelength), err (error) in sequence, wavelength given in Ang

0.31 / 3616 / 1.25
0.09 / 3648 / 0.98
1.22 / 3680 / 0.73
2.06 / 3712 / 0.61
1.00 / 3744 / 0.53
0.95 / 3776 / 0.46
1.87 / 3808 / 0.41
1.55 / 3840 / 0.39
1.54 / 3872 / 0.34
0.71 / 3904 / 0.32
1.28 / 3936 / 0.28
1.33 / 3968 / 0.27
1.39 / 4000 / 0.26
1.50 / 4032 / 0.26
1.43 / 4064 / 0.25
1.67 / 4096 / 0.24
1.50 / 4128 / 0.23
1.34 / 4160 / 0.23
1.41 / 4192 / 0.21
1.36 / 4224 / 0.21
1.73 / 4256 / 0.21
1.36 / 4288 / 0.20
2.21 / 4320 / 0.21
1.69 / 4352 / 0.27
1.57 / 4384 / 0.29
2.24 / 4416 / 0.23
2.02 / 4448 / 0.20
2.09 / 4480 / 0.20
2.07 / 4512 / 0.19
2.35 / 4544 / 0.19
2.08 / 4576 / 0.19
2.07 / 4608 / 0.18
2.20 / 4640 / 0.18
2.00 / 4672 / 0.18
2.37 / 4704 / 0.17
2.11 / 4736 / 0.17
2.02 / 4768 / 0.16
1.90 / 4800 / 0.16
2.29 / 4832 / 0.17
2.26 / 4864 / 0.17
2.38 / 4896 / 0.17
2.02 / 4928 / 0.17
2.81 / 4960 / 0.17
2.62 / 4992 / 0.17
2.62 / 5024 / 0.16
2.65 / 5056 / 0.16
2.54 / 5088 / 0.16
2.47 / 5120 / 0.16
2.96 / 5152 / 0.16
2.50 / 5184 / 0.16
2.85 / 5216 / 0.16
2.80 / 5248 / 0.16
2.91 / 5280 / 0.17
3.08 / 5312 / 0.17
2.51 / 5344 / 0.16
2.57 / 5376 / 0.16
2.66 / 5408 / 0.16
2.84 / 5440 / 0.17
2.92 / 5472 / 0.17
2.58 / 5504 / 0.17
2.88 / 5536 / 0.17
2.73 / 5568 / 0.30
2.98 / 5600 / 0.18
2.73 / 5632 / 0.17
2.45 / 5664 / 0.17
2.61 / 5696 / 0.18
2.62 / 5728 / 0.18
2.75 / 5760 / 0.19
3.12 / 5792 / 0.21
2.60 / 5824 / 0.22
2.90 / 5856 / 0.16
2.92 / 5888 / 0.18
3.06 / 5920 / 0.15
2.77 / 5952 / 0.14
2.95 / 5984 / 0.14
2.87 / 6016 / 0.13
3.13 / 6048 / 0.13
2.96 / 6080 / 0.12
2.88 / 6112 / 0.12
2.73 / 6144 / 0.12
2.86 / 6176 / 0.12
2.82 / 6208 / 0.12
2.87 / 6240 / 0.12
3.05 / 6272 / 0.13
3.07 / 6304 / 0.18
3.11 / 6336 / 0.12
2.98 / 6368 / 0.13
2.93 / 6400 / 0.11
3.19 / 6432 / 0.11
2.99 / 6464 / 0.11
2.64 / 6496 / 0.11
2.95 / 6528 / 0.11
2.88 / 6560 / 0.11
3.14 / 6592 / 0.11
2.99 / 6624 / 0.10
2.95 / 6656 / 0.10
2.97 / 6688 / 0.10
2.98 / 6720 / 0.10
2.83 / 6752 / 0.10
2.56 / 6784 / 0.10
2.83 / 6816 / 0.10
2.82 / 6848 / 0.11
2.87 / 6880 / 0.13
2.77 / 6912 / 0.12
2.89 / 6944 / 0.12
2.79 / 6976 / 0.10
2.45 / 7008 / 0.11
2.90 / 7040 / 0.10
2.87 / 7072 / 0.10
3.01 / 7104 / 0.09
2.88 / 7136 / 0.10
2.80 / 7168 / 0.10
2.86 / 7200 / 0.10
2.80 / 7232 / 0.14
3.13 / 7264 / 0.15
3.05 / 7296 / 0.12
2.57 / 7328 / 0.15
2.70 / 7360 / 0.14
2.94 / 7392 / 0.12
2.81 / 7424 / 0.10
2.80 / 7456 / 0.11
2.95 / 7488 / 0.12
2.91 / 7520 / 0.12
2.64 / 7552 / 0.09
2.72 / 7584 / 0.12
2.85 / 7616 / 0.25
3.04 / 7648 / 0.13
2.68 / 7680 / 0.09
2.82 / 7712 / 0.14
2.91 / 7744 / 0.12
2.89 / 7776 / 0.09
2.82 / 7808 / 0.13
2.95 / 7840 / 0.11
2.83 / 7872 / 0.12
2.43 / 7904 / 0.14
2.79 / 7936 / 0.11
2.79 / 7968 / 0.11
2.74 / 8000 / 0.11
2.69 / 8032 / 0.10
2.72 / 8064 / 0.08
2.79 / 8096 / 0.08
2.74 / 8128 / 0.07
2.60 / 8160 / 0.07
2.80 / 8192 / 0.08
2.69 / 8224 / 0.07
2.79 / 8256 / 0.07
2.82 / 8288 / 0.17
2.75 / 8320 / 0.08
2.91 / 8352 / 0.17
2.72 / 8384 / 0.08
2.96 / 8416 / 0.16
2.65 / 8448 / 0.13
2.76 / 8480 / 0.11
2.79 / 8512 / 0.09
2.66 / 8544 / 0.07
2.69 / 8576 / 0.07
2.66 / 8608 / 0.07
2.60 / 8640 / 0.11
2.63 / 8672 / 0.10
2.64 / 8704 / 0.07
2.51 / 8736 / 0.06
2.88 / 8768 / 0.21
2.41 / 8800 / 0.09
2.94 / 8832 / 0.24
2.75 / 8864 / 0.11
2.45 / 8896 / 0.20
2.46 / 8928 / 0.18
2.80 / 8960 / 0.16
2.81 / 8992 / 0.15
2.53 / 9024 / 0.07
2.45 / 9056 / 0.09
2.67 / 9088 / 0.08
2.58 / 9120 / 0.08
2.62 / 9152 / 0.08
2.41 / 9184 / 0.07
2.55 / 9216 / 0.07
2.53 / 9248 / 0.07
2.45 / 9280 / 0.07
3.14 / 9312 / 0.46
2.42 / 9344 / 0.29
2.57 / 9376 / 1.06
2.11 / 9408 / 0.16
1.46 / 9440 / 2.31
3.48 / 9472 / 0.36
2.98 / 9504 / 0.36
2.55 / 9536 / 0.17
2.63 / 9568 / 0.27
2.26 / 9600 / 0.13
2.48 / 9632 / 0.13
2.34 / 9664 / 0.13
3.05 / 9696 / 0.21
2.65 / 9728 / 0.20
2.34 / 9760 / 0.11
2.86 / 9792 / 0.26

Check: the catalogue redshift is 0.10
